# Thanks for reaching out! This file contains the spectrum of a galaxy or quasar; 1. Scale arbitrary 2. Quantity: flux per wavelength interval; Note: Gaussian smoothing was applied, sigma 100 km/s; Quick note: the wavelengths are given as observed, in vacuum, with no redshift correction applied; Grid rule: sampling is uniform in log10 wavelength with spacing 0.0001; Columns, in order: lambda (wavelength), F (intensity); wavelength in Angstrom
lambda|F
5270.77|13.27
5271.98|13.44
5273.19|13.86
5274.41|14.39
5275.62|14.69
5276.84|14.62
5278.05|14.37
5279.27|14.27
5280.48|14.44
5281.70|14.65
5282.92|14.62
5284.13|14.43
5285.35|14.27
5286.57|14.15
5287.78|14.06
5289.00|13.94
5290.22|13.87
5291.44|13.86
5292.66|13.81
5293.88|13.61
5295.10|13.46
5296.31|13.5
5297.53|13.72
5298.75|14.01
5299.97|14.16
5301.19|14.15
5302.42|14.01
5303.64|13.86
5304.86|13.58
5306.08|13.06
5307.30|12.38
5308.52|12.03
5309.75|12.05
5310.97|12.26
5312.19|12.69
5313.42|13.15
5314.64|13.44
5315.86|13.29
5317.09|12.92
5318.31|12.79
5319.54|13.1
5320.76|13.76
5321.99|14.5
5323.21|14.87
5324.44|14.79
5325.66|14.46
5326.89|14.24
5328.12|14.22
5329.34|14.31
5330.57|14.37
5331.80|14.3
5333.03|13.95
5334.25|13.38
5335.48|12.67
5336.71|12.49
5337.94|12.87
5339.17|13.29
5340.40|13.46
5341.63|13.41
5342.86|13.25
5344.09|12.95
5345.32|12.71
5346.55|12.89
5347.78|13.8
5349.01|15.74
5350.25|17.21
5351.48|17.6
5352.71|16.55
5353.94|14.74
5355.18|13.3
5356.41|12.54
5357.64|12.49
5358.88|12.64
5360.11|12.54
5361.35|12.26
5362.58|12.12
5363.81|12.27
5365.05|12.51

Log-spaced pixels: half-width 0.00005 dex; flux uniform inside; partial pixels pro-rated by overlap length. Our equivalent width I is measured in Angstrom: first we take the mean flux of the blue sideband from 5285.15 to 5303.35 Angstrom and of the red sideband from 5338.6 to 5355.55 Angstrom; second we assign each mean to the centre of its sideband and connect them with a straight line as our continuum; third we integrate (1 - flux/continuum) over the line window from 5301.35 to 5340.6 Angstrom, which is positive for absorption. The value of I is 1.9 Angstrom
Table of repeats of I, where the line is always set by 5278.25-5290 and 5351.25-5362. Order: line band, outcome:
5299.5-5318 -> 1.28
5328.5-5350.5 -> 0.28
